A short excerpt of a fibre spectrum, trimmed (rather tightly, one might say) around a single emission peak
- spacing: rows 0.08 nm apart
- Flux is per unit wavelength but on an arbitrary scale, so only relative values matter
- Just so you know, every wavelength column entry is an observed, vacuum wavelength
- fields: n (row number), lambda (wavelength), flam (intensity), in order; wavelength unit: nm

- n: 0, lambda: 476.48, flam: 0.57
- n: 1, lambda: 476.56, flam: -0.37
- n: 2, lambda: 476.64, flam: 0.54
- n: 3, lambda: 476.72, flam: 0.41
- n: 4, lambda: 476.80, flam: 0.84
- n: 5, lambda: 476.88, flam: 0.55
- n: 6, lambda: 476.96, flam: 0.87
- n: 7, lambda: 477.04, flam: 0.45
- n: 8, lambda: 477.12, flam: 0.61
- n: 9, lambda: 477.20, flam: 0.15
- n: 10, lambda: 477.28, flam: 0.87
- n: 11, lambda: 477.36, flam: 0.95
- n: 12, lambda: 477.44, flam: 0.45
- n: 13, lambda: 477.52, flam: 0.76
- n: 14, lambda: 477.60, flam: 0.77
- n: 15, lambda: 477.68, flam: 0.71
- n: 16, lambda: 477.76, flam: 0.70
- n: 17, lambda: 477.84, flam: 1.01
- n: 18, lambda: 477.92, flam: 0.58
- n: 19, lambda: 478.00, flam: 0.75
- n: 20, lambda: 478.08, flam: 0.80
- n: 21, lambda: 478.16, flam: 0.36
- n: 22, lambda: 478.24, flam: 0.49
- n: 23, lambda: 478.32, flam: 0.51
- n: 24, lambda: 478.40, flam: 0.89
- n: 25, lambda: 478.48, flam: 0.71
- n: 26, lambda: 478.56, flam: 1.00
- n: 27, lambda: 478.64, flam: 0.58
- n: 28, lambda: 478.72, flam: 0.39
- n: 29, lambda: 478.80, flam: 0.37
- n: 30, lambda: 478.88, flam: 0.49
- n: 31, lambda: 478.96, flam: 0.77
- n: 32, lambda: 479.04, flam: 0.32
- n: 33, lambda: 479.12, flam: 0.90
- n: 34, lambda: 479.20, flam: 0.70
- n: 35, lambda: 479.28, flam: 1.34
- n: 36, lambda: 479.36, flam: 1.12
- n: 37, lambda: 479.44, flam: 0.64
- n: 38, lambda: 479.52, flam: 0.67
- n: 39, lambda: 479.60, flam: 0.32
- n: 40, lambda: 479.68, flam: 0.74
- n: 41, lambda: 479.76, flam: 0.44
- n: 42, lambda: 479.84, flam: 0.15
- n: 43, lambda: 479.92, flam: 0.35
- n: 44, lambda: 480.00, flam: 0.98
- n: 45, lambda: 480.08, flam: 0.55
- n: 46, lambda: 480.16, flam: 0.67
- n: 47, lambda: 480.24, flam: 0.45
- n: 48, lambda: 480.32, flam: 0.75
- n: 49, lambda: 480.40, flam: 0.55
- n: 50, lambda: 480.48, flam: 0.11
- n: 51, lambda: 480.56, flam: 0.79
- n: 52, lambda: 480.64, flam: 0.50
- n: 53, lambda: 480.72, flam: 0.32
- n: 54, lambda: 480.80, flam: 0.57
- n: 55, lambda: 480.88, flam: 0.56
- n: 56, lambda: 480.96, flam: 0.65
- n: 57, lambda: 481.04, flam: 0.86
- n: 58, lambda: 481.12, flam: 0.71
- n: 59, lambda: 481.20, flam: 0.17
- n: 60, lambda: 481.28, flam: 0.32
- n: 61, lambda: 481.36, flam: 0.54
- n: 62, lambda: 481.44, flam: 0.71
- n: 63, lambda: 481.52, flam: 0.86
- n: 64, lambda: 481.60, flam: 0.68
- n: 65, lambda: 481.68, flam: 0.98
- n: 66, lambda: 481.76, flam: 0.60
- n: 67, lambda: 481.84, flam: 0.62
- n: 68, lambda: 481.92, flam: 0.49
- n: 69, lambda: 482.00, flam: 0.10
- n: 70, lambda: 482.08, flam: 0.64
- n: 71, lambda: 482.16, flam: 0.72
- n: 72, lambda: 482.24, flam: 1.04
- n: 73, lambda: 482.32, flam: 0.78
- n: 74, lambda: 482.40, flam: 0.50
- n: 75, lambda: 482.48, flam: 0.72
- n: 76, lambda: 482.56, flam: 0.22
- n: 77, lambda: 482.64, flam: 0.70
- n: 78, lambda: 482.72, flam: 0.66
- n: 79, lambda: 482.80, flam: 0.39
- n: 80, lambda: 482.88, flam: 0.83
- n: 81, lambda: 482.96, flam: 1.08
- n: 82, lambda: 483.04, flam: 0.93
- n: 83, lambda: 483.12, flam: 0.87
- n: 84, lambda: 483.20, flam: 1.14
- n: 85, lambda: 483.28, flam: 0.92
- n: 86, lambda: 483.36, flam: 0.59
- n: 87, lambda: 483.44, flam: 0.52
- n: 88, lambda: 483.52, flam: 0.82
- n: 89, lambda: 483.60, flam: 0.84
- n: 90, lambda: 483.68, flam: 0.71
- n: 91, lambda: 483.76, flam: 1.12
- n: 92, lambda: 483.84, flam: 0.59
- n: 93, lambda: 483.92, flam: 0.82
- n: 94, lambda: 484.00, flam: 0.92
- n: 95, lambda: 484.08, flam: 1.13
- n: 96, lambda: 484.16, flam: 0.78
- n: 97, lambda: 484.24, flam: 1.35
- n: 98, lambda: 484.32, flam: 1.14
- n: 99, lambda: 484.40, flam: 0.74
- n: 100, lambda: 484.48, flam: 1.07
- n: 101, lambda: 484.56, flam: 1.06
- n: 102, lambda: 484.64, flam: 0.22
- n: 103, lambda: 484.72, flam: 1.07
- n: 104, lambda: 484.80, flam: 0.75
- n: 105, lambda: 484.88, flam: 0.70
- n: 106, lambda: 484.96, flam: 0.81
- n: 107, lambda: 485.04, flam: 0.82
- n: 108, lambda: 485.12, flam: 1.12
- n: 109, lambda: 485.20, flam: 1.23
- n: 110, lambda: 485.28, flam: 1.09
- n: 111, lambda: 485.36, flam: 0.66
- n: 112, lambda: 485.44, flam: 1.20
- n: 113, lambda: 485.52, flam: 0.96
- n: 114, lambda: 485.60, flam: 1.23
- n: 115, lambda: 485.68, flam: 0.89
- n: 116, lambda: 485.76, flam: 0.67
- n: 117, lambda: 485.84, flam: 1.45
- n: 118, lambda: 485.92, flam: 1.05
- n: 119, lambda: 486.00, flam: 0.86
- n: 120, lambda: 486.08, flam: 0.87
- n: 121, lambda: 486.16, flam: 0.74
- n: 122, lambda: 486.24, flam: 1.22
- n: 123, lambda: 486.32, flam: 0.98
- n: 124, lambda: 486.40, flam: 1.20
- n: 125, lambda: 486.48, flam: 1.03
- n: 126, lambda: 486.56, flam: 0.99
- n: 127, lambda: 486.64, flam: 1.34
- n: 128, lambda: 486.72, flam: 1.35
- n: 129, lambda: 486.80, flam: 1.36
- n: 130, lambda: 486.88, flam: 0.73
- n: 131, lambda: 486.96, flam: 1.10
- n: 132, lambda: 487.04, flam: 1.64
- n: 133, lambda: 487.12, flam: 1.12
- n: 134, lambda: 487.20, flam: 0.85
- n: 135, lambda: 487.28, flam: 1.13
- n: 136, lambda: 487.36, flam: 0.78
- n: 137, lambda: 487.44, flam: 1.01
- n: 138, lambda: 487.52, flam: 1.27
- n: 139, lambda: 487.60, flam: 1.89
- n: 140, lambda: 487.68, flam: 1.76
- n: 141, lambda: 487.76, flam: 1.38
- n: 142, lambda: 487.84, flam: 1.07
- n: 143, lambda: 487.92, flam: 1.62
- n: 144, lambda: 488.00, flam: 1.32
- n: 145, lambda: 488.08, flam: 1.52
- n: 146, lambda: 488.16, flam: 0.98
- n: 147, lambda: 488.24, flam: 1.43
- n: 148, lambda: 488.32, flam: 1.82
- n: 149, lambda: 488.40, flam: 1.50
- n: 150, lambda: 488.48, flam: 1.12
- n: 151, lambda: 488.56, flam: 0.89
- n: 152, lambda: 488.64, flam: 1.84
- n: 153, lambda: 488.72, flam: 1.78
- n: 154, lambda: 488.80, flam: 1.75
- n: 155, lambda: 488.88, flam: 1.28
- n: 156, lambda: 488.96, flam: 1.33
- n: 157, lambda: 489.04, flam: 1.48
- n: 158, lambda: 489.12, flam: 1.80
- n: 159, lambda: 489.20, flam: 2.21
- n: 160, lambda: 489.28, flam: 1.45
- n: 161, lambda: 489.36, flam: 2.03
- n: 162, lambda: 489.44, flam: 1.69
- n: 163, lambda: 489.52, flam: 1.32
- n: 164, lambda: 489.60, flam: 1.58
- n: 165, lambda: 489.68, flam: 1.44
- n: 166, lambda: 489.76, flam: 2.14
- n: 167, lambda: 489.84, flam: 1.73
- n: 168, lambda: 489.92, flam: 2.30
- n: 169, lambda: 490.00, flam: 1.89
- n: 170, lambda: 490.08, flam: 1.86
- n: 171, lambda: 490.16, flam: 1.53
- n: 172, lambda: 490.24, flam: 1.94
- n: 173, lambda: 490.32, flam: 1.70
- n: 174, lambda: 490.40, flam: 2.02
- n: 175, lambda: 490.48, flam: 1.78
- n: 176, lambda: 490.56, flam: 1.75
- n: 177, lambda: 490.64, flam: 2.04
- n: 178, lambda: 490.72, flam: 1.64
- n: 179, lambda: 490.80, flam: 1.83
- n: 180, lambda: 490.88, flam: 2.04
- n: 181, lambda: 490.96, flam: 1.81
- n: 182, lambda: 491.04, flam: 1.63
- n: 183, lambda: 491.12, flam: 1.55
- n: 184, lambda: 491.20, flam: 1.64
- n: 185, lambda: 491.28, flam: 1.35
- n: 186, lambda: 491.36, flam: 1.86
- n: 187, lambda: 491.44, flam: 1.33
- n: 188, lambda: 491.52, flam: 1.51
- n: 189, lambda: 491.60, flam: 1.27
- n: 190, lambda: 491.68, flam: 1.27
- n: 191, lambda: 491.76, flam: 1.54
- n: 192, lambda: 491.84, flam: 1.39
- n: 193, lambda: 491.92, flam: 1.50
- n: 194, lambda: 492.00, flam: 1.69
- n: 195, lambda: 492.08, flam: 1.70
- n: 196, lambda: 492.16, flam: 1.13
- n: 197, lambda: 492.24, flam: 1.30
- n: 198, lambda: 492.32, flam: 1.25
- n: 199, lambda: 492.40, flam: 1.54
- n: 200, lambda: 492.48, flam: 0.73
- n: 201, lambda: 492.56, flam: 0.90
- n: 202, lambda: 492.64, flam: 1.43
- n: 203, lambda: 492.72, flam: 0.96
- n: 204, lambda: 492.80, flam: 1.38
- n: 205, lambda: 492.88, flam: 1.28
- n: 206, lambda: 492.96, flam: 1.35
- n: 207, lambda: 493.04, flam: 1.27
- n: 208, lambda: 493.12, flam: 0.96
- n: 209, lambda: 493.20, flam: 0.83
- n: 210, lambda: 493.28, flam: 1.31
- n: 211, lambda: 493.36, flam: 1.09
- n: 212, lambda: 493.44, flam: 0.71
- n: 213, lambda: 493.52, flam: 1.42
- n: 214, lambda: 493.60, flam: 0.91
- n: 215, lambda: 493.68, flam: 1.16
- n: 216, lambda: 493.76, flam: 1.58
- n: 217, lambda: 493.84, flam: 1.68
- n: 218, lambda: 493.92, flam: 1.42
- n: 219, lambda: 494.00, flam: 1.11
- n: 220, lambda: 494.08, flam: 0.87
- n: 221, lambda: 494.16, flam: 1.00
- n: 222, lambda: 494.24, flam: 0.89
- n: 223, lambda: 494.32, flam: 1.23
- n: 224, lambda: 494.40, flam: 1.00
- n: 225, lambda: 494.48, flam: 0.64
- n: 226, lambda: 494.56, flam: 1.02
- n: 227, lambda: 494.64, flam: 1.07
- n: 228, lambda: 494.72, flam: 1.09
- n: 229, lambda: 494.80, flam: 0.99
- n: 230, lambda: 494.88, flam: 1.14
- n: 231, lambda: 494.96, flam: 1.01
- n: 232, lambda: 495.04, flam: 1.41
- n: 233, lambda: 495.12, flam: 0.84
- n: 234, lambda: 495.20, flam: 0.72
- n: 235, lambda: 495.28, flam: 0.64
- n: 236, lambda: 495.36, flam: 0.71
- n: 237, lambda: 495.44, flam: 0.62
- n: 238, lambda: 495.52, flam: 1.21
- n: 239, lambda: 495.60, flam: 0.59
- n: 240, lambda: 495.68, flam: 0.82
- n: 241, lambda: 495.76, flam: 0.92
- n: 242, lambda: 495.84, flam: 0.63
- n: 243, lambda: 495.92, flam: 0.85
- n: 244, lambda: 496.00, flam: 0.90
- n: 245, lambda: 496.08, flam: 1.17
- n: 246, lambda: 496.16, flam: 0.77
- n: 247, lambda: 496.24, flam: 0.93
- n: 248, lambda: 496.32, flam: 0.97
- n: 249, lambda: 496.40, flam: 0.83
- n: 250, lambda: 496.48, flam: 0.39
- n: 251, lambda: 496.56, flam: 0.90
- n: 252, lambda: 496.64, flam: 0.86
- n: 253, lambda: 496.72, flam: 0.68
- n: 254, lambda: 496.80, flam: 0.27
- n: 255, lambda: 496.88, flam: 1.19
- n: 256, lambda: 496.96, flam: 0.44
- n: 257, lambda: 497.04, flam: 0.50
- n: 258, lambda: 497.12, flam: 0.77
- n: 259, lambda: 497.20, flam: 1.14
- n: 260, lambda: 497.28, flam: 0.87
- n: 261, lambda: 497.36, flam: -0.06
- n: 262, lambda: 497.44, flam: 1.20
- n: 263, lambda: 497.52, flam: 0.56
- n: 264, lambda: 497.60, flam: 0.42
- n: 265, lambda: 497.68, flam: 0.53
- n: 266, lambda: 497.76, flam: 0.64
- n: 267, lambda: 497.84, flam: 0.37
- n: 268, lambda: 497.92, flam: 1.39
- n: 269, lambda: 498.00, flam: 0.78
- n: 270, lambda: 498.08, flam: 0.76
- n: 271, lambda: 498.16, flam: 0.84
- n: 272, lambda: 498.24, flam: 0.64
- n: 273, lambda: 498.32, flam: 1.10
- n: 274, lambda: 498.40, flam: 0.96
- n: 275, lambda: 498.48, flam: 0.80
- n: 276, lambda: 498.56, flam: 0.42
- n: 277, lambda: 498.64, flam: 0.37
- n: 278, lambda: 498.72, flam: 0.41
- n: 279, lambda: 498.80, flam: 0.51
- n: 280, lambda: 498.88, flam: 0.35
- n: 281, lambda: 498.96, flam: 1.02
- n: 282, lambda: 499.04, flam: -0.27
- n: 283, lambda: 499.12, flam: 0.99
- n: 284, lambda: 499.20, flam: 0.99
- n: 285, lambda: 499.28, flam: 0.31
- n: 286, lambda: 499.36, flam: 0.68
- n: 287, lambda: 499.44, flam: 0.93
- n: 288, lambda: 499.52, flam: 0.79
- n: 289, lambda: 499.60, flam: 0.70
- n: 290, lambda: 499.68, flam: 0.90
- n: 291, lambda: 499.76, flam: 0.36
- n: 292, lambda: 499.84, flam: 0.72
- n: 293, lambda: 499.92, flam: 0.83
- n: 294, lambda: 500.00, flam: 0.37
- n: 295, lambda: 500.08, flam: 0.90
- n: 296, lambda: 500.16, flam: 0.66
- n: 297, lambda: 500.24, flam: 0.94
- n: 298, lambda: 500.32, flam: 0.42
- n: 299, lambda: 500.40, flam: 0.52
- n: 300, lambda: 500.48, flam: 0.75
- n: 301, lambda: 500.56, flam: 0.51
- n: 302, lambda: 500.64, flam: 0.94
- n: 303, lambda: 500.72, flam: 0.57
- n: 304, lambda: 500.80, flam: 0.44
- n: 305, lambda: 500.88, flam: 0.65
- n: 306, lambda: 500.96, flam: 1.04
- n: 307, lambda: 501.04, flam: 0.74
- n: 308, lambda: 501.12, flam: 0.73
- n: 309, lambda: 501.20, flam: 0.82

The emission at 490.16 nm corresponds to C IV 1549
